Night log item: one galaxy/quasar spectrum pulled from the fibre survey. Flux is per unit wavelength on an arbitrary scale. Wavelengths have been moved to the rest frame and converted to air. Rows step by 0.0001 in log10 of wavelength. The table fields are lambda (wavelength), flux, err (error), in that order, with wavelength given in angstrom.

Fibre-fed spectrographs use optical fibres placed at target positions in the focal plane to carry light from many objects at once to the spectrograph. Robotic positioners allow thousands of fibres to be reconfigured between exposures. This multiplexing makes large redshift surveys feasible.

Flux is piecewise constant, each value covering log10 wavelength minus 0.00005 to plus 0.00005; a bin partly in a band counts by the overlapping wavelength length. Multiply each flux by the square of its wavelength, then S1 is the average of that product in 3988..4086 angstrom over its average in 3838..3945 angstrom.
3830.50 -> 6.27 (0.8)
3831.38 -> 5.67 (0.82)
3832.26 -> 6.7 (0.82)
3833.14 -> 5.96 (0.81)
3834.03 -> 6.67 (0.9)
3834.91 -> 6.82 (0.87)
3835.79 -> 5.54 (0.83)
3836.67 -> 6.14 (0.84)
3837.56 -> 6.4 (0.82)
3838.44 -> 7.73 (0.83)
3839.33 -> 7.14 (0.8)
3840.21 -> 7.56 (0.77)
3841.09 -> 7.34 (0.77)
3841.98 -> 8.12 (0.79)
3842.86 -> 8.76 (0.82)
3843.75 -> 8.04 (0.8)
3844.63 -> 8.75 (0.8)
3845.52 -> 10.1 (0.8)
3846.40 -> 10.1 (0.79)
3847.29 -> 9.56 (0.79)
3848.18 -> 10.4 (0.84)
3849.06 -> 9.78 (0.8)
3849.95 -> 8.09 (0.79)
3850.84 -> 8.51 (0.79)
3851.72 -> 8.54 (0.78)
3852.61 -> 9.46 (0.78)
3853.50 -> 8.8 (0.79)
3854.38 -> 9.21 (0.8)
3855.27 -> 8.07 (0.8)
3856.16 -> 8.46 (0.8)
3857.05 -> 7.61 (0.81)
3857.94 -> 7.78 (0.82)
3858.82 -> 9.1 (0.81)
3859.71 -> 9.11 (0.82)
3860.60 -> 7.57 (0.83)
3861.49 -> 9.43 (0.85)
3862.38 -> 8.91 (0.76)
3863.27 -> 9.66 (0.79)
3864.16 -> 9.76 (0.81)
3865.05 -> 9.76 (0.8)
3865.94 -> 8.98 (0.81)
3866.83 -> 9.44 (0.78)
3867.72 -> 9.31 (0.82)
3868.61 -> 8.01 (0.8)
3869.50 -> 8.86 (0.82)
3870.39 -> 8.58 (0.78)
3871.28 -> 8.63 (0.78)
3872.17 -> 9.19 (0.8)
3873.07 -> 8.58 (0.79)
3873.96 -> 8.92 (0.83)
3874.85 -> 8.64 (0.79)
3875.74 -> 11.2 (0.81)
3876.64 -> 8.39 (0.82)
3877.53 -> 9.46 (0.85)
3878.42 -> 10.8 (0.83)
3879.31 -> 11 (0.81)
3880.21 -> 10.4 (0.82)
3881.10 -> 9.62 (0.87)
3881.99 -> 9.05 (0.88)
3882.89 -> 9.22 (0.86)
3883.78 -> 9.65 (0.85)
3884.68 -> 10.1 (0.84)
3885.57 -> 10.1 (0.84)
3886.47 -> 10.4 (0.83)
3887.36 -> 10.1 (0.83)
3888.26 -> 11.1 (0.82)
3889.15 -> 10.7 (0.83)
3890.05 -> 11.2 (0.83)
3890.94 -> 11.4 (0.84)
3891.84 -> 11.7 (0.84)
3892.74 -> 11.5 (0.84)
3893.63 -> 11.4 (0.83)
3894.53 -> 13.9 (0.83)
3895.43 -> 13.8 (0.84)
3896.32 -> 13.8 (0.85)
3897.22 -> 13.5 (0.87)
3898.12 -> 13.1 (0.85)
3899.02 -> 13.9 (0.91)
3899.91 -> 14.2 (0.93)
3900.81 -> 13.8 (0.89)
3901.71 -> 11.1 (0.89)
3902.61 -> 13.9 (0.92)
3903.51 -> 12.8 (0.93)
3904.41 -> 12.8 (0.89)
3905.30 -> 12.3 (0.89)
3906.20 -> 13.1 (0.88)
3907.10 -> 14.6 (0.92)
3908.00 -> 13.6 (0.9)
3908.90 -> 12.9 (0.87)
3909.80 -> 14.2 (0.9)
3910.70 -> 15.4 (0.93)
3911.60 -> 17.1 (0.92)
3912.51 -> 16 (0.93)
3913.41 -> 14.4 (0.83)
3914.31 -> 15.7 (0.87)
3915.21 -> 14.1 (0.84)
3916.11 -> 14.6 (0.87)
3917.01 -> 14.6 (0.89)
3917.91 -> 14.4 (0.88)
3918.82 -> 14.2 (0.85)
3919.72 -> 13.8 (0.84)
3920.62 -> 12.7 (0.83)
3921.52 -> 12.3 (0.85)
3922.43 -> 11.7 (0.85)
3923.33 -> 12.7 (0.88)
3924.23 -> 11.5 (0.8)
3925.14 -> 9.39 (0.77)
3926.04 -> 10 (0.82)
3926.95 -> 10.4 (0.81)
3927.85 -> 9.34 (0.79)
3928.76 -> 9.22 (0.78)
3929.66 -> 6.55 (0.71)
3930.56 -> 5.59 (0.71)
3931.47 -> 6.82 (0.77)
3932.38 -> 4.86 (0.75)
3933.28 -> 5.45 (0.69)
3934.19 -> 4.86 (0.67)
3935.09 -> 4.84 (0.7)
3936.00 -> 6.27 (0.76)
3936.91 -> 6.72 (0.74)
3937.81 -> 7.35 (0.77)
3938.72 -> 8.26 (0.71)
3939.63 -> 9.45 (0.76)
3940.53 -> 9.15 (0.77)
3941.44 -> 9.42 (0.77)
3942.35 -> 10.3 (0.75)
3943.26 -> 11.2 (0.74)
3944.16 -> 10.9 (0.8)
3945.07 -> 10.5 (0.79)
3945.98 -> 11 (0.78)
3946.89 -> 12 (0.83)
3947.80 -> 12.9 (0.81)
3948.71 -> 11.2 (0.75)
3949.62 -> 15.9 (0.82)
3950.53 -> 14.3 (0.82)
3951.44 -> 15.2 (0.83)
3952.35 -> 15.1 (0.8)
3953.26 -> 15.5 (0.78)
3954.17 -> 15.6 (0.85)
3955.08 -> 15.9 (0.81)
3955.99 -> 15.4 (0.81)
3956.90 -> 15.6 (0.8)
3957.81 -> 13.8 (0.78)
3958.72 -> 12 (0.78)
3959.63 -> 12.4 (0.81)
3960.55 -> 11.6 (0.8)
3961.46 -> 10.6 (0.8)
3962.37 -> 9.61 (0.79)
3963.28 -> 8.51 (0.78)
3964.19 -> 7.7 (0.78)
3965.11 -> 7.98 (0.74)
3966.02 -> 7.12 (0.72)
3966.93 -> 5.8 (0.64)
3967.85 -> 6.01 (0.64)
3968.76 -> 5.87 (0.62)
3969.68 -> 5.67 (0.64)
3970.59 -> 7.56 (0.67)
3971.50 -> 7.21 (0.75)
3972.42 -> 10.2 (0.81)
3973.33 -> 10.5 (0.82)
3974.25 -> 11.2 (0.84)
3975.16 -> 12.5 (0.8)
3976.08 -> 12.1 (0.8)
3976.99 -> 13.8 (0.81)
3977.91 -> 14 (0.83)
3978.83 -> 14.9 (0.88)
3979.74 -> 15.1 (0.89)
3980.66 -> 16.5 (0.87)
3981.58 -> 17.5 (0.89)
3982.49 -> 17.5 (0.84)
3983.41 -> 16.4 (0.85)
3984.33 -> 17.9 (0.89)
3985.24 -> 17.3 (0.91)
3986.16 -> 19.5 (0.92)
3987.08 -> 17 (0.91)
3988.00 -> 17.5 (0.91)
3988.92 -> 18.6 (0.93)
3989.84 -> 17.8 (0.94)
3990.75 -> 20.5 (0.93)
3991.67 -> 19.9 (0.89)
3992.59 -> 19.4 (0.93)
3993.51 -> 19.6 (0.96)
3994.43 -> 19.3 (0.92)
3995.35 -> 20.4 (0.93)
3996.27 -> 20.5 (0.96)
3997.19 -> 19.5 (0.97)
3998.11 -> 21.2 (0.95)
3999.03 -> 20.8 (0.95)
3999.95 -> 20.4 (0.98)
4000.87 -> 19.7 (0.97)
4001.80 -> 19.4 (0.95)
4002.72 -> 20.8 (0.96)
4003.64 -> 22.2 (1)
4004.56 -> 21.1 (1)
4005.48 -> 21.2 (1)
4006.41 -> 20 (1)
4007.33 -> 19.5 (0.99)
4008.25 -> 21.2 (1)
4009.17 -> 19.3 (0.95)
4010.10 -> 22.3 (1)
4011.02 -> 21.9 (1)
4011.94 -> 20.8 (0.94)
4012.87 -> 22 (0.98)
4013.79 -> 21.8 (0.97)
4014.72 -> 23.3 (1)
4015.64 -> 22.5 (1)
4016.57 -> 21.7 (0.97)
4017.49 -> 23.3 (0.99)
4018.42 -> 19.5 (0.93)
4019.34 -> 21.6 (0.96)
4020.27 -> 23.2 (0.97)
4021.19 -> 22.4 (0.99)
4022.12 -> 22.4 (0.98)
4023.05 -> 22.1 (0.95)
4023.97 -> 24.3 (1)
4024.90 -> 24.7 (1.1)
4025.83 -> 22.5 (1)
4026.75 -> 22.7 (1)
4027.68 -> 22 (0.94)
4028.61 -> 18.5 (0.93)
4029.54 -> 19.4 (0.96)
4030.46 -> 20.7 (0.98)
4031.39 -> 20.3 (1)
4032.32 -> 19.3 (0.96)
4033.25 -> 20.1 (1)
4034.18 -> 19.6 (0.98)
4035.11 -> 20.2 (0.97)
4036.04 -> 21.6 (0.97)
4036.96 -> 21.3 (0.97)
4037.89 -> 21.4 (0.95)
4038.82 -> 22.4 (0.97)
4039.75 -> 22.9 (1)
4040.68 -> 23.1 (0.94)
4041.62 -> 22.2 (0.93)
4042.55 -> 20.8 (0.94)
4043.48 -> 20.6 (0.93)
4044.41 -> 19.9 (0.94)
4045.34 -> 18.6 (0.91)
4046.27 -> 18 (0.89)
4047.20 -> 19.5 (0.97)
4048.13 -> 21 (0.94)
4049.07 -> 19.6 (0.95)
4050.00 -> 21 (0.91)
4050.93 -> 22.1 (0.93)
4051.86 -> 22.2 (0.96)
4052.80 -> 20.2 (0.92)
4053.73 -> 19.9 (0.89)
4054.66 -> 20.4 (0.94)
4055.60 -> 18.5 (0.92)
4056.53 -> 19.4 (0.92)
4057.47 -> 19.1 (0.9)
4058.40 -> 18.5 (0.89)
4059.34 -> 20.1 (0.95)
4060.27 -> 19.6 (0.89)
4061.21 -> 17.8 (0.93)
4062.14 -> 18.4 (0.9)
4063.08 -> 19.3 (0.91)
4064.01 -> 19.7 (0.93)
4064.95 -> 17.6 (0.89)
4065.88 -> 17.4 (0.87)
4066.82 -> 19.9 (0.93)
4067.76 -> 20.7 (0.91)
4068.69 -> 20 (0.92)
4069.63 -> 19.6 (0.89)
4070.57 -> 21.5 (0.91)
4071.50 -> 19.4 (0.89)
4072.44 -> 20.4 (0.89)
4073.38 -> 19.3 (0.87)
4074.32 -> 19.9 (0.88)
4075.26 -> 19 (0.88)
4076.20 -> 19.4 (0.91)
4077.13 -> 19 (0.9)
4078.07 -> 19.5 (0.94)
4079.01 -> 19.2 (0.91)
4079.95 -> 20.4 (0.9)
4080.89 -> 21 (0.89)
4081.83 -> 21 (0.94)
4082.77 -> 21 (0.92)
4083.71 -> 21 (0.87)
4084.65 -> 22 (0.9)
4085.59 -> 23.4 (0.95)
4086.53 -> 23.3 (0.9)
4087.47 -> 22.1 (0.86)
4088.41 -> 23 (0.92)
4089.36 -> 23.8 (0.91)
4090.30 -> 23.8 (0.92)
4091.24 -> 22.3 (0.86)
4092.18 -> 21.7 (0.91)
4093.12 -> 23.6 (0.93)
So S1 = 2.14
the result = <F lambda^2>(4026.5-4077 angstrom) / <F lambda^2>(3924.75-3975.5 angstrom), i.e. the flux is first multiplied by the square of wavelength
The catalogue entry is 2.13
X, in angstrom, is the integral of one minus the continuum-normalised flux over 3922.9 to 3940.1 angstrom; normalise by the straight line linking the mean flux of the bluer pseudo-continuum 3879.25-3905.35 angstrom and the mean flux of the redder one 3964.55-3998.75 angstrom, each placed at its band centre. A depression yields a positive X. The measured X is 6.78 angstrom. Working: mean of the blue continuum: 11.7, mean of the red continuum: 14.7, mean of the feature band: 7.87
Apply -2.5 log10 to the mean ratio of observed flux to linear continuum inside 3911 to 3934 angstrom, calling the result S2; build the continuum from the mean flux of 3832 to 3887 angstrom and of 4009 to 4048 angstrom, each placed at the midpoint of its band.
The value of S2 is 0.16 mag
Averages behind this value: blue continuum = 8.75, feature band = 11.4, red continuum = 21.4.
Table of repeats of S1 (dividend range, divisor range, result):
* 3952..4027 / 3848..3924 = 1.60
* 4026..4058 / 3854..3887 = 2.43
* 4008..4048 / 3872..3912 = 1.95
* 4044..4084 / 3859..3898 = 2.14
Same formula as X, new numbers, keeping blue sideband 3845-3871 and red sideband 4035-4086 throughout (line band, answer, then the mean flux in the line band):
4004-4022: -4.1 angstrom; 21.5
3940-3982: 8.7 angstrom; 11.6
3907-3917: -2.3 angstrom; 14.8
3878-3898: -0.9 angstrom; 11.1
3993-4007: -2.9 angstrom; 20.4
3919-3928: 0.8 angstrom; 11.5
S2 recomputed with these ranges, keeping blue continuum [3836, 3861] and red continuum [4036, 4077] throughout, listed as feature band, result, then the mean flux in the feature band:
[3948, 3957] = -0.05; 14.9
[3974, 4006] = -0.11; 18.1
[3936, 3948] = 0.37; 9.73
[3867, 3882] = 0.06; 9.35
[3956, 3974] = 0.49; 9.42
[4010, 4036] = -0.19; 21.6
